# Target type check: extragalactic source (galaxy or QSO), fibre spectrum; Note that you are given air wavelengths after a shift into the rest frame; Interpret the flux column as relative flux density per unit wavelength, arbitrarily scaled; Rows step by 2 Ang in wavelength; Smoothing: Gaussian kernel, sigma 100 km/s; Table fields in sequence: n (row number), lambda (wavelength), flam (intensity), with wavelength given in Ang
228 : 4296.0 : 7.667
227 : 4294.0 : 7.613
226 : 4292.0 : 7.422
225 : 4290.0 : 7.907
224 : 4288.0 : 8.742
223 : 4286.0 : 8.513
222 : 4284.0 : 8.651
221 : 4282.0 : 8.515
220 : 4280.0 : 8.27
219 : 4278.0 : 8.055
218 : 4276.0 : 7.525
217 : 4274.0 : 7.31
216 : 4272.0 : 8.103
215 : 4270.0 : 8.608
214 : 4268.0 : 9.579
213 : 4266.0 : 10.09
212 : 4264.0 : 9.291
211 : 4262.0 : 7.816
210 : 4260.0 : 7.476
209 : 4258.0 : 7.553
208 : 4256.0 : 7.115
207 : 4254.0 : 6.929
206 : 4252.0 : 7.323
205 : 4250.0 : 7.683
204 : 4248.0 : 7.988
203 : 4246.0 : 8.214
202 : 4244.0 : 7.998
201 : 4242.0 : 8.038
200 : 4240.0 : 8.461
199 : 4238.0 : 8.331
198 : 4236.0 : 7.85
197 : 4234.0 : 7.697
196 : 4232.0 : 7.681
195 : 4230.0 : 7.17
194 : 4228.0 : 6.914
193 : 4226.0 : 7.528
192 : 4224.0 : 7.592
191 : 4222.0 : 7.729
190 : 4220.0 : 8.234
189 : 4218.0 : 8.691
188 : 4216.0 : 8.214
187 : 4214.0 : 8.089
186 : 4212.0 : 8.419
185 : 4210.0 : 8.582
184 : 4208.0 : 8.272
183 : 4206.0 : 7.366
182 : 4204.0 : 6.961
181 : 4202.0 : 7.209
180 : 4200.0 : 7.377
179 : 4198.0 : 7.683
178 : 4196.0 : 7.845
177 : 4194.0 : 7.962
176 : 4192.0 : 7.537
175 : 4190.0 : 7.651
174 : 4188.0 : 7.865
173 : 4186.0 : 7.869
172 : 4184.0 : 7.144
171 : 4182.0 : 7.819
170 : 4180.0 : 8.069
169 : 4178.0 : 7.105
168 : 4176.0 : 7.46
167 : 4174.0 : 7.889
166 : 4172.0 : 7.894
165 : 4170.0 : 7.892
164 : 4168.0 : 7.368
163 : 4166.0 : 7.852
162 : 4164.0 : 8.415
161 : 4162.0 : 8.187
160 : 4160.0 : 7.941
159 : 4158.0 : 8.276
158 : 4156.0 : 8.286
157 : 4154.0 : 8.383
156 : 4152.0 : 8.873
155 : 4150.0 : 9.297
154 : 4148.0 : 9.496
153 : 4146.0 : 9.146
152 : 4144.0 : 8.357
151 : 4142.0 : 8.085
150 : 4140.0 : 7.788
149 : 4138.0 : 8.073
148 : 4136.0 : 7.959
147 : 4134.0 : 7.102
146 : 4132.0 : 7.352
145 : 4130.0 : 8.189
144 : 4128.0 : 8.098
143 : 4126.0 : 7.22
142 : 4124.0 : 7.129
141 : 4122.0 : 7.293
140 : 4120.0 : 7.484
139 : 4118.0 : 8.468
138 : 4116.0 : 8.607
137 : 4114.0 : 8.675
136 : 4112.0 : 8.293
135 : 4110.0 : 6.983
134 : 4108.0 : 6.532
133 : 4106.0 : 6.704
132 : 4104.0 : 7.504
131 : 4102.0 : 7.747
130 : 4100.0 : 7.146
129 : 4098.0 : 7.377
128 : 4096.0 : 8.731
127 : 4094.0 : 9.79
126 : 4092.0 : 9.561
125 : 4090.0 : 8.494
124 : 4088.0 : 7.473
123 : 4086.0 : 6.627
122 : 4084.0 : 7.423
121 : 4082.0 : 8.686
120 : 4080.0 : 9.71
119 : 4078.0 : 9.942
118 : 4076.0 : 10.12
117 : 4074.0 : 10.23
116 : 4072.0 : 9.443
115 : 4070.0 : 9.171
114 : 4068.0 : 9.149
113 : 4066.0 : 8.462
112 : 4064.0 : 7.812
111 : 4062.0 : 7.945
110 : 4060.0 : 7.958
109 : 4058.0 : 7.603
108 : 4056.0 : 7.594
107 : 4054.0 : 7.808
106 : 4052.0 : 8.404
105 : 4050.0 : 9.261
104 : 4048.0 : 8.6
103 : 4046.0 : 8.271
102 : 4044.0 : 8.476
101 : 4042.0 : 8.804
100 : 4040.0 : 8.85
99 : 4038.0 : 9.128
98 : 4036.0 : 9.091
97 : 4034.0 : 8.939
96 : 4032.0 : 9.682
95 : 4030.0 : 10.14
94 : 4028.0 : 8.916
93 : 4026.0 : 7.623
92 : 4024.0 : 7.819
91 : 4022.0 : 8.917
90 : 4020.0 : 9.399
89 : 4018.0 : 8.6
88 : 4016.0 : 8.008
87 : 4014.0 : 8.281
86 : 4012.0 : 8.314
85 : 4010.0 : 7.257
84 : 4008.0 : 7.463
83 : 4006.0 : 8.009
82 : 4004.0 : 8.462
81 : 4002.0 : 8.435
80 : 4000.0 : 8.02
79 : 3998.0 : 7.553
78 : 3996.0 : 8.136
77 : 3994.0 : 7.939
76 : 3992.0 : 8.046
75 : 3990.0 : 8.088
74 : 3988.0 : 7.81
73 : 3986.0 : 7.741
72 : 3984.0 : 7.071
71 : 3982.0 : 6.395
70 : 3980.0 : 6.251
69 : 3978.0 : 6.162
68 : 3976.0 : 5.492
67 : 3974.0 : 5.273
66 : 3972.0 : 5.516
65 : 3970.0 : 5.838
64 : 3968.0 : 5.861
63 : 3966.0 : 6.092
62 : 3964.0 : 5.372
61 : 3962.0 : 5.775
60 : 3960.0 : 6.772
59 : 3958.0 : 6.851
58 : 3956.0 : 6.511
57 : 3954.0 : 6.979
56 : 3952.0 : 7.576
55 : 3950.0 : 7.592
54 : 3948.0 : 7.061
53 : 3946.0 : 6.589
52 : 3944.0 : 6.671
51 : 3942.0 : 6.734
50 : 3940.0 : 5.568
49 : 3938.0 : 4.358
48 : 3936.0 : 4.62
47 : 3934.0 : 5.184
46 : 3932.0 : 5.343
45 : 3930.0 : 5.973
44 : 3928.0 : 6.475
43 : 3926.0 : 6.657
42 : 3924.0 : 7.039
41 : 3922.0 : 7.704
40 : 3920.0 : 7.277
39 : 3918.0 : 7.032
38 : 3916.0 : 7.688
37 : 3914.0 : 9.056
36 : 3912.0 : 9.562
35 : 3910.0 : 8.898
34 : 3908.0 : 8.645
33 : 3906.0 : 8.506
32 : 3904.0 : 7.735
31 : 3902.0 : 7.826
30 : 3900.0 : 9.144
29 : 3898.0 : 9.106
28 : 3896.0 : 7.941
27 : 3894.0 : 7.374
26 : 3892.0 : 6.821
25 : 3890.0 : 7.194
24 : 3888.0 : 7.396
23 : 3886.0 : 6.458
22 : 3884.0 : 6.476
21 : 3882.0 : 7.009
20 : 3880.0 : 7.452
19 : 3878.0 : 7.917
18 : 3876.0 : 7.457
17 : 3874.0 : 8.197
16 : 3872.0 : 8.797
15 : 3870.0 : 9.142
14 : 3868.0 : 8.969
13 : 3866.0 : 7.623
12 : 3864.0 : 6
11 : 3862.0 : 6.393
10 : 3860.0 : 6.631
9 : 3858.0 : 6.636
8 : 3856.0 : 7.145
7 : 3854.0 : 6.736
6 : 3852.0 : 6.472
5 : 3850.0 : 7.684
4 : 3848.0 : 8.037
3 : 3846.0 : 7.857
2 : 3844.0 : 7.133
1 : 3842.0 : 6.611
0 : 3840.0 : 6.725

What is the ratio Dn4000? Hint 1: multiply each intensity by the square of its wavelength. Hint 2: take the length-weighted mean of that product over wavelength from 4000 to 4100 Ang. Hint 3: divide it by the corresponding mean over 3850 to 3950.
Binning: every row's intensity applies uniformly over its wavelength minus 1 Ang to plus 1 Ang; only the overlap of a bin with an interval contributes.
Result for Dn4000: 1.27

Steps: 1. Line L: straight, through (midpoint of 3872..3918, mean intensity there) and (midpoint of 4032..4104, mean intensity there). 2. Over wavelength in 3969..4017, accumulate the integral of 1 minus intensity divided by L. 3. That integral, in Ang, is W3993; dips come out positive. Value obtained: 5.62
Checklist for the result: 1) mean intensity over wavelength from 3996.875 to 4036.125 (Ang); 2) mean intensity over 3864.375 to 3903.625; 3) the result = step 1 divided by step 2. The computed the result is 1.08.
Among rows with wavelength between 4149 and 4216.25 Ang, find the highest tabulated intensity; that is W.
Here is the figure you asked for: 9.297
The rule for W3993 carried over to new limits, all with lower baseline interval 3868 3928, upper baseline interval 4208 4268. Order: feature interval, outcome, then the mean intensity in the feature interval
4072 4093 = -2.48 Ang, 8.86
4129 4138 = 0.28 Ang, 7.7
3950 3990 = 7.18 Ang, 6.46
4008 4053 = -4.25 Ang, 8.64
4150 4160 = -0.67 Ang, 8.49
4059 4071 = -0.76 Ang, 8.42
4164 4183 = 0.52 Ang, 7.74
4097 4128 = 1.45 Ang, 7.56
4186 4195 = 0.23 Ang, 7.77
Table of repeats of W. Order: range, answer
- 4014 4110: 10.23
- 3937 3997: 8.136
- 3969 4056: 10.14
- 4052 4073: 9.443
